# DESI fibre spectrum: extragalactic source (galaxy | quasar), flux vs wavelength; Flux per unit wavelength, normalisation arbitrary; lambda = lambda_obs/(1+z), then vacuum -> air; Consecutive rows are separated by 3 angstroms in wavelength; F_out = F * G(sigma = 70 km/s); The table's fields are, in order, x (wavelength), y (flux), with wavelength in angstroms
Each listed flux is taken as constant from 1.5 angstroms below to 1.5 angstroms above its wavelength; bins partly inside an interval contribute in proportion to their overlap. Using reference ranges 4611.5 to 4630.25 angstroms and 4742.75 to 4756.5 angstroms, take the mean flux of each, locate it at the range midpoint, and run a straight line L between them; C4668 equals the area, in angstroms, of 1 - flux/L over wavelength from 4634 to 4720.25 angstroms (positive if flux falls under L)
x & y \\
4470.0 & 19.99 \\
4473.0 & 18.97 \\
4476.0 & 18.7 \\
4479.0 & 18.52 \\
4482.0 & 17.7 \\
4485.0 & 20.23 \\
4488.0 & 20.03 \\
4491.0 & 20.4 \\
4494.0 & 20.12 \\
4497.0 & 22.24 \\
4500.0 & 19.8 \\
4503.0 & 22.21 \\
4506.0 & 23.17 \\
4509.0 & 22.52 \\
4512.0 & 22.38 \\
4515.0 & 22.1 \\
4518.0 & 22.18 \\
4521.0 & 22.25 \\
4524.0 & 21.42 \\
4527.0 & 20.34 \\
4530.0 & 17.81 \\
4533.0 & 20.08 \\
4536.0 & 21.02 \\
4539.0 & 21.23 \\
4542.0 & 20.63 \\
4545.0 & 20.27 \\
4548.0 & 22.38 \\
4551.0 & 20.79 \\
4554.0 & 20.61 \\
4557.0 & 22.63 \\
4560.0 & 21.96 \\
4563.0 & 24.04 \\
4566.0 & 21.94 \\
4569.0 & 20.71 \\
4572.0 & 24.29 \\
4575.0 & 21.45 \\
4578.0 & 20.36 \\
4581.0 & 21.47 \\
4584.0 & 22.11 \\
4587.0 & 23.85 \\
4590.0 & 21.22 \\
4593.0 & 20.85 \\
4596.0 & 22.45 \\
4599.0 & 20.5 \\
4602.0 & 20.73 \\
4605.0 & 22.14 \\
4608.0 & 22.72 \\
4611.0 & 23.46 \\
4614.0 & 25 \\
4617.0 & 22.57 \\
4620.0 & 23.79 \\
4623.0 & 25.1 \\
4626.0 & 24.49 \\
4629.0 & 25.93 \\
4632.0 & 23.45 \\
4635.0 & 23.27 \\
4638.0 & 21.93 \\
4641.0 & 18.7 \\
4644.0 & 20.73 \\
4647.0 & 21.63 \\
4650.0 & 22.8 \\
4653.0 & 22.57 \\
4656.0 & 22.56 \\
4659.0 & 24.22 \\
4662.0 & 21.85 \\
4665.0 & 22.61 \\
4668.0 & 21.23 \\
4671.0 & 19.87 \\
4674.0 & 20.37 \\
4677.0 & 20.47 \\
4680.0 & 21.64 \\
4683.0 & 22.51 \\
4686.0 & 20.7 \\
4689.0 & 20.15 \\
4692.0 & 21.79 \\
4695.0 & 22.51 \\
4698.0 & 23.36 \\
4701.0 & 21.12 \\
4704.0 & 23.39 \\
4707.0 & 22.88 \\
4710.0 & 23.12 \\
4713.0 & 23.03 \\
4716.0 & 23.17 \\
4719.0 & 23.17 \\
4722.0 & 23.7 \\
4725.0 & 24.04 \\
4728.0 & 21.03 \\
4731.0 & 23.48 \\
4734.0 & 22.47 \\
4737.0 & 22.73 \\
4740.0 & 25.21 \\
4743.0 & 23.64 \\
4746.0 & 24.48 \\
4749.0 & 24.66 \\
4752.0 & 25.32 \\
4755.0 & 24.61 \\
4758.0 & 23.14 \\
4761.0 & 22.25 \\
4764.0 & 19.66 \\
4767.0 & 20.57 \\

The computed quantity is 8.9 angstroms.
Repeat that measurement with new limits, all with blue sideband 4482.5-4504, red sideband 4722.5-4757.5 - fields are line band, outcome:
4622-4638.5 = -1.32 angstroms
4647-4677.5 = 1.15 angstroms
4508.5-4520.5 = -0.84 angstroms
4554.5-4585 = -0.72 angstroms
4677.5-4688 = 0.72 angstroms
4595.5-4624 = -0.97 angstroms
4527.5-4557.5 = 0.74 angstroms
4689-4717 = 0.87 angstroms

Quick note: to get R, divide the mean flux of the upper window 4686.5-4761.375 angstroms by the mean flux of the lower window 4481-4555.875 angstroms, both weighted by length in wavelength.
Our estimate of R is 1.1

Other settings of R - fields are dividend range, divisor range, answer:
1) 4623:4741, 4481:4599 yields 1.05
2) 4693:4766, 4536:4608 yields 1.07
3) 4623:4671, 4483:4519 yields 1.05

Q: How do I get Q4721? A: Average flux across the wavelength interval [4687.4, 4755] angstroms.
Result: 23.1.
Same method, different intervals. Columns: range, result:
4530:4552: 20.7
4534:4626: 22.1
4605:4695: 22.3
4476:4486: 18.7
